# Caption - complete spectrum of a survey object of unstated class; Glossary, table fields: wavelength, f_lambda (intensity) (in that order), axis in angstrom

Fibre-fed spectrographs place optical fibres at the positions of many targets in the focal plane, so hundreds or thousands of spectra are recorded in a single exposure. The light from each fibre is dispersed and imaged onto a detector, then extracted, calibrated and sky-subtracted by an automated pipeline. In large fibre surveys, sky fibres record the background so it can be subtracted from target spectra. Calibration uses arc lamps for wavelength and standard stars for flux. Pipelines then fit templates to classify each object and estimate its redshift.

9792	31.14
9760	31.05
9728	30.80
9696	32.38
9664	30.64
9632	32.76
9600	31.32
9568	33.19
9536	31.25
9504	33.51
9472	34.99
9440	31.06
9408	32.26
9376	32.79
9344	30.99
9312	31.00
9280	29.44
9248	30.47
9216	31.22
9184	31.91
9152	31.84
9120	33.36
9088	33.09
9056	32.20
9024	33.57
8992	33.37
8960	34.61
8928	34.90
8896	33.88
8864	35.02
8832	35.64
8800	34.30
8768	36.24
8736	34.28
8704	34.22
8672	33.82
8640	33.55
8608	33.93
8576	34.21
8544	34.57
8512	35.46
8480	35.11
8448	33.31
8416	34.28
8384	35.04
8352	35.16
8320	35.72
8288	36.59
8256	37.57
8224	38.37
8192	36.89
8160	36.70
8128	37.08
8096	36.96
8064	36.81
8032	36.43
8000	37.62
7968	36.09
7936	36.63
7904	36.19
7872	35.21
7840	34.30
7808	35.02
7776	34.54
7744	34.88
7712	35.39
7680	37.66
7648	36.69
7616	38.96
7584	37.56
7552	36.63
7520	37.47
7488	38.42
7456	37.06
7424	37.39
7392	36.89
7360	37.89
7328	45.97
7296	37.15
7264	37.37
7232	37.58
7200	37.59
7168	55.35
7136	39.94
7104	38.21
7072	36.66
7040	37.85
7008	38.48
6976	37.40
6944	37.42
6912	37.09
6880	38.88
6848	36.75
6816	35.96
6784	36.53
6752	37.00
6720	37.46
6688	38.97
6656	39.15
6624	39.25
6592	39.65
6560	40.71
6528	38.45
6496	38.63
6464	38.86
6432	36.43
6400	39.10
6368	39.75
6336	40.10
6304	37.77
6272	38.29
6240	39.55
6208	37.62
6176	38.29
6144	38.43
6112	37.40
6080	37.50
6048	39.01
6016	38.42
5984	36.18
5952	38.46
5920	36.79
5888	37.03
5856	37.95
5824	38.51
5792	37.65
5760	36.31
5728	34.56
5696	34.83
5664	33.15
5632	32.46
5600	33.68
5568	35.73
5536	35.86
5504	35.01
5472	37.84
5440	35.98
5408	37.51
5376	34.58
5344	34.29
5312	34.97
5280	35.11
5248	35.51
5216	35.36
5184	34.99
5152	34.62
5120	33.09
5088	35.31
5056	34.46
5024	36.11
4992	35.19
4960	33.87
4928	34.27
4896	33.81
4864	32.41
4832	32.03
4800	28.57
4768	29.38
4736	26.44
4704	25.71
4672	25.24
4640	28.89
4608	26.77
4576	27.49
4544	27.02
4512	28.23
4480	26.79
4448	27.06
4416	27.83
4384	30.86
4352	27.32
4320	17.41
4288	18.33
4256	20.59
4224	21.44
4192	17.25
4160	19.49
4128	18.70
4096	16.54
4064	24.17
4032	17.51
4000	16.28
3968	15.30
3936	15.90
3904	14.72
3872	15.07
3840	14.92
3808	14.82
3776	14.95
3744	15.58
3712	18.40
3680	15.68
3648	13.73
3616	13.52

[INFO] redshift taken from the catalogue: 0.090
